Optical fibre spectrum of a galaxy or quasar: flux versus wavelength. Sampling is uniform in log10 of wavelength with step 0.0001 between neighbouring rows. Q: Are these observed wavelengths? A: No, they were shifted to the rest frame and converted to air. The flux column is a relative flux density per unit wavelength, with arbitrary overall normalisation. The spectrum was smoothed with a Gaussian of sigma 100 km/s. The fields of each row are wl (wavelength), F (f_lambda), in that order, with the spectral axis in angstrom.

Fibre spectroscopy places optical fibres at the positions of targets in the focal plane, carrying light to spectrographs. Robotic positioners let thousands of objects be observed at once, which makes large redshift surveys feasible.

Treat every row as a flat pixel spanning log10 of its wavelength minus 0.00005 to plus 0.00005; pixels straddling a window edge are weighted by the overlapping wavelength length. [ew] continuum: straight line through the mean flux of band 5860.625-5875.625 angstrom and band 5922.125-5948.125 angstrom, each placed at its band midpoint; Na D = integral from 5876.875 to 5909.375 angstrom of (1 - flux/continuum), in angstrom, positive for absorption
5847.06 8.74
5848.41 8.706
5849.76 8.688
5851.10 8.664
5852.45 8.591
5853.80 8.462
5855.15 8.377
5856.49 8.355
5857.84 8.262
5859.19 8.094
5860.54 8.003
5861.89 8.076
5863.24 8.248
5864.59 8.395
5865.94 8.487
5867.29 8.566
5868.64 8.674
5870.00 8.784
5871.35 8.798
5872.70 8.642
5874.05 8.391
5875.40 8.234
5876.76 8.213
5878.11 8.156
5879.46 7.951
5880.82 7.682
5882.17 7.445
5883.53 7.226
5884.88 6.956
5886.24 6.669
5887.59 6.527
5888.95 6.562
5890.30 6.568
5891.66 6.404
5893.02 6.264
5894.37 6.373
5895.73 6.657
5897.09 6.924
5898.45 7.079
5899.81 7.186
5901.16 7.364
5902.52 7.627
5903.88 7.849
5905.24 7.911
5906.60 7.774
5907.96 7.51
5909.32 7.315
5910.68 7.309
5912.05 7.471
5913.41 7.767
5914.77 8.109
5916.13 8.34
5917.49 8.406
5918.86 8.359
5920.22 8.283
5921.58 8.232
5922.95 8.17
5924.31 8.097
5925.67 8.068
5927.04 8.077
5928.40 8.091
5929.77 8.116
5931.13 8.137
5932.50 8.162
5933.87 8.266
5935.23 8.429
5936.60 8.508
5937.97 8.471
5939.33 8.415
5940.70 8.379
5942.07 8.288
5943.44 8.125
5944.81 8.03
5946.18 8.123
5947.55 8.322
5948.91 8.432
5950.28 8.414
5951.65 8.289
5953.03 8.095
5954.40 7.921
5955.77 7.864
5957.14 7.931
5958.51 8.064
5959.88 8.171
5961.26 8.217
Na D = 4.6 angstrom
